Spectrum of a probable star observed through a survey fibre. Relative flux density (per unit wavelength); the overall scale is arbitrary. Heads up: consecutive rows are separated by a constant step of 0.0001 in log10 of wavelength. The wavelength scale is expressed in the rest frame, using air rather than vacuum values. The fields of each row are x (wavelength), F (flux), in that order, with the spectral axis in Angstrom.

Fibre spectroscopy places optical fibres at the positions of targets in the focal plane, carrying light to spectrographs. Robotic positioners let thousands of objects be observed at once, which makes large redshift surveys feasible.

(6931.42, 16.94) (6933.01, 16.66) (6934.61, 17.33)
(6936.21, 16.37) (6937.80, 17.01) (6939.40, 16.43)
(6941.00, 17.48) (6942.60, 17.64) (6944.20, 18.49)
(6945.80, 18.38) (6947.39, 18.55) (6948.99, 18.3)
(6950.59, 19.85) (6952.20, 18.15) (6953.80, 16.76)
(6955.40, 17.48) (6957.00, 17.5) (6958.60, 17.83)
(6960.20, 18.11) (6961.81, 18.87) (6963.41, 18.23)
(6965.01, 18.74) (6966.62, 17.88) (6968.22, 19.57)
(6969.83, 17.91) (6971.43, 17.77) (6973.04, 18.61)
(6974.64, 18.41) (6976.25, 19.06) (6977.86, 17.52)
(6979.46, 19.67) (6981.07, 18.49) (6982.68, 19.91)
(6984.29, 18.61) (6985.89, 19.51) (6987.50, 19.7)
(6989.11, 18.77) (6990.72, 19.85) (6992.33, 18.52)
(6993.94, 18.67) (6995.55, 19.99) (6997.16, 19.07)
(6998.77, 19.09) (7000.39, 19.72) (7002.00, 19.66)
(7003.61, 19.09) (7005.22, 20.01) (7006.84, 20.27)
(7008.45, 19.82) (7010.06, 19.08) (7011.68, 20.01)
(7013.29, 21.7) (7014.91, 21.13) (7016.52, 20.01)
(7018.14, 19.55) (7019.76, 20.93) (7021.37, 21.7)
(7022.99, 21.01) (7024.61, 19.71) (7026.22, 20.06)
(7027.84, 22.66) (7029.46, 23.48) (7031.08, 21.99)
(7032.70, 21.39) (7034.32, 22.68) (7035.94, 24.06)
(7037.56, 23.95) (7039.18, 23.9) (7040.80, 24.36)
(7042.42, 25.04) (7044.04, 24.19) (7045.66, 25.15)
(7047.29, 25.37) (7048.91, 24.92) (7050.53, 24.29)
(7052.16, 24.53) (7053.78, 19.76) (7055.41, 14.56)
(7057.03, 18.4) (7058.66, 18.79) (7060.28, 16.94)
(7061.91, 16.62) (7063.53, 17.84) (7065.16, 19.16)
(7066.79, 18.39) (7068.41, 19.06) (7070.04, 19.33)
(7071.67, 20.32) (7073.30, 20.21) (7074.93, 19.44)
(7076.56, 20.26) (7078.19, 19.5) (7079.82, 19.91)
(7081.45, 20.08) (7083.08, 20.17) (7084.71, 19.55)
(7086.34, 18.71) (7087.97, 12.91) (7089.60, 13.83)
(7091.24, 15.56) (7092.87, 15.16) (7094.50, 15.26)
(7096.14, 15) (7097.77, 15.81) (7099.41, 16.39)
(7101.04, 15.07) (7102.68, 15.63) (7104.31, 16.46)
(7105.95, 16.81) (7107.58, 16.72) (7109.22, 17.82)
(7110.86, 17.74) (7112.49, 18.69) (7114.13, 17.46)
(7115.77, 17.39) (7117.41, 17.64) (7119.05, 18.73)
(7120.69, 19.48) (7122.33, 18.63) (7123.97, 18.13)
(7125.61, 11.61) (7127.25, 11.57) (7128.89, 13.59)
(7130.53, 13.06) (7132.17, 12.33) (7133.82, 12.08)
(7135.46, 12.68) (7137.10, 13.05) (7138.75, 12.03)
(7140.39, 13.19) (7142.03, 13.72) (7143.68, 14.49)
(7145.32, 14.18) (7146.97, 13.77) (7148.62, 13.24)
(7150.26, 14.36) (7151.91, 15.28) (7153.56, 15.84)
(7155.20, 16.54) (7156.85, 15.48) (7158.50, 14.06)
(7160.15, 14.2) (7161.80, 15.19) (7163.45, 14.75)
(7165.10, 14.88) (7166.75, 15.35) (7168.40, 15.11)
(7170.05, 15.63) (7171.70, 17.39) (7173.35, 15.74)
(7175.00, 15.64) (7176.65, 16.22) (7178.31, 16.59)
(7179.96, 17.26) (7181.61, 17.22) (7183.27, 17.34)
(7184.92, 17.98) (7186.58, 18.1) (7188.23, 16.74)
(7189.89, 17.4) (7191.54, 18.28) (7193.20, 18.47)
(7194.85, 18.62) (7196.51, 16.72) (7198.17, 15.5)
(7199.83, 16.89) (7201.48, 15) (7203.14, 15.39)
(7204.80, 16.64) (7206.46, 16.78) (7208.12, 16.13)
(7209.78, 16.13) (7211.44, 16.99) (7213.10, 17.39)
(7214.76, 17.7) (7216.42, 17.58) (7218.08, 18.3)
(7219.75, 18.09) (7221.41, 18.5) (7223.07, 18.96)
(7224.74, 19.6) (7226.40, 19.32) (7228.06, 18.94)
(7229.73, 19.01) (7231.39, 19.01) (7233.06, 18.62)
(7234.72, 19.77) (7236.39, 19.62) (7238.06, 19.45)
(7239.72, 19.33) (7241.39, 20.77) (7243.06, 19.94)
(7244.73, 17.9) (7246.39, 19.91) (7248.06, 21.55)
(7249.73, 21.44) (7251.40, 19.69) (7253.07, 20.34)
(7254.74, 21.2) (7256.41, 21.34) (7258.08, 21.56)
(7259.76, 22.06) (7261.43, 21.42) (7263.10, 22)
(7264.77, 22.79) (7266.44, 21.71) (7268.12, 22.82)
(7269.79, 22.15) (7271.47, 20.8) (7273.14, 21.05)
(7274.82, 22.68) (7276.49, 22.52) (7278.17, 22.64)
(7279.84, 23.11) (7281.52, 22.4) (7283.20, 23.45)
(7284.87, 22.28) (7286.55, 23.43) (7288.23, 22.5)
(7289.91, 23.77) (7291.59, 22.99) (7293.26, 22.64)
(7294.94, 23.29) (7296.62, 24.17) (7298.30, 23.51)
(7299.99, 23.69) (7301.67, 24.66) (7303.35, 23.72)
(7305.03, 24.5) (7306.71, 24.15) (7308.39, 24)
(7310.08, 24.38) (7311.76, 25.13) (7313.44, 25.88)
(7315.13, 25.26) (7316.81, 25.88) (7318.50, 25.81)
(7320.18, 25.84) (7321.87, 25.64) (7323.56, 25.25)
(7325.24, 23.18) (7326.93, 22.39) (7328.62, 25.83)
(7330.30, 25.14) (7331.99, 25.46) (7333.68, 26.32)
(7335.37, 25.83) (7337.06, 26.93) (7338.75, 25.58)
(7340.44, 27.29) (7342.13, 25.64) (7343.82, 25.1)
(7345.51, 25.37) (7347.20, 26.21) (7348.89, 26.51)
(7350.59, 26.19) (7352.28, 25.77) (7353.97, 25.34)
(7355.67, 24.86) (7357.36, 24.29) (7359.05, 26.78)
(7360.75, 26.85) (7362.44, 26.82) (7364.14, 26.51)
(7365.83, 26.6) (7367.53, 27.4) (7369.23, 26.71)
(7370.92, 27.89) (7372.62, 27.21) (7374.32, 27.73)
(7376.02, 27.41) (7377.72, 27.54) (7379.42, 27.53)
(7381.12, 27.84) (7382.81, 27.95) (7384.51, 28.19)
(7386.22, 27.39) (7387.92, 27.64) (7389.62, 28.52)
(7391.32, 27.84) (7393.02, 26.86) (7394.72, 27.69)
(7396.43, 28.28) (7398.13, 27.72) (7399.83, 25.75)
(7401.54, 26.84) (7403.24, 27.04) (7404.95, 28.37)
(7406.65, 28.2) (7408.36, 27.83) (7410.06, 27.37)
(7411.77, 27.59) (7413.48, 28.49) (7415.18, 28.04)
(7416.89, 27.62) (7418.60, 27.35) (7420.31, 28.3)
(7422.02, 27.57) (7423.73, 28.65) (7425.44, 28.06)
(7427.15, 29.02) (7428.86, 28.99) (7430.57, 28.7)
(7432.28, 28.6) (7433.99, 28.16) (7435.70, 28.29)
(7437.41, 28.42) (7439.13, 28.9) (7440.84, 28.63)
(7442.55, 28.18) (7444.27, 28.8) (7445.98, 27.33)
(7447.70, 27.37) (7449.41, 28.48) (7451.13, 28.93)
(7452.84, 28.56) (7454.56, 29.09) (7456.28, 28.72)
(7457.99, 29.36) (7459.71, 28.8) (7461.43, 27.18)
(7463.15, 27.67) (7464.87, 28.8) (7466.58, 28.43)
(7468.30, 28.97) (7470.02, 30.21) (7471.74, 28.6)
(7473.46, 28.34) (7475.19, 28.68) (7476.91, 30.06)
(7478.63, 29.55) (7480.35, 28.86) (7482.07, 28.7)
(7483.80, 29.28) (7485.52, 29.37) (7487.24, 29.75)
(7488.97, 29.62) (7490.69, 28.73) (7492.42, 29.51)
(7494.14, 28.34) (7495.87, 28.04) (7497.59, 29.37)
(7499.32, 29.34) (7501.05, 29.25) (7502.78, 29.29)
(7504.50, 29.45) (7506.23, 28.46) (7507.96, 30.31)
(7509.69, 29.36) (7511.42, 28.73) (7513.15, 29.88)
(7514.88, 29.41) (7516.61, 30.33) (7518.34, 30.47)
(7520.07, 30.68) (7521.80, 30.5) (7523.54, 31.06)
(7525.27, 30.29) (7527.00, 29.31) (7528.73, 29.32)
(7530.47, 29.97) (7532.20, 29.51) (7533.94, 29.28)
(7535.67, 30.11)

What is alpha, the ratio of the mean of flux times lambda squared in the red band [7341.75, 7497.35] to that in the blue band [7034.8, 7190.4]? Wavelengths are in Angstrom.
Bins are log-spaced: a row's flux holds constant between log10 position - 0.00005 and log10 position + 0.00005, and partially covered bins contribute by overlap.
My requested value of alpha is 1.76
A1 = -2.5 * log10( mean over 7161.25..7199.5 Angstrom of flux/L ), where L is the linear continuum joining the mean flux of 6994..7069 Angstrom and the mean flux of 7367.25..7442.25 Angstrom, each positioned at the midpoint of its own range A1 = 0.38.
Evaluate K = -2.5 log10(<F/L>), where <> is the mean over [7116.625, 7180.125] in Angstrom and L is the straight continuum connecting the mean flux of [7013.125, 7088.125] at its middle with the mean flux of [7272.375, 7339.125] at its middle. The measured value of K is 0.43 mag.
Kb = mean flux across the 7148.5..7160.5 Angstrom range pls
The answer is 15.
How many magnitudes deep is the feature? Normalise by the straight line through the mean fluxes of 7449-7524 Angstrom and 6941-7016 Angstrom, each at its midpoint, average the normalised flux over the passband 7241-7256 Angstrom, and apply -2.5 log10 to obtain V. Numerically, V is 0.20 mag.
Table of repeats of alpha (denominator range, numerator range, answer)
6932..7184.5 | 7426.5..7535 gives 1.81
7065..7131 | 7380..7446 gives 1.77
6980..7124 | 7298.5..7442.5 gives 1.50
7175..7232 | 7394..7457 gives 1.71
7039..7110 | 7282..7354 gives 1.40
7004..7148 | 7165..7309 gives 1.12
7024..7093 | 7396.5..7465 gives 1.53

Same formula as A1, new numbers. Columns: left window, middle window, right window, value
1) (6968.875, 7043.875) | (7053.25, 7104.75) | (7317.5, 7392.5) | 0.222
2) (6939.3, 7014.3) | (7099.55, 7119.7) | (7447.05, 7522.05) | 0.246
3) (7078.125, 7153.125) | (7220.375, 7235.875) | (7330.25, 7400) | 0.088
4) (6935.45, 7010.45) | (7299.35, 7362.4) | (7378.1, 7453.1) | 0.036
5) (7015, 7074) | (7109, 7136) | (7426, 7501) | 0.390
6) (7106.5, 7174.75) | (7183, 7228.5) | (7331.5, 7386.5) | 0.067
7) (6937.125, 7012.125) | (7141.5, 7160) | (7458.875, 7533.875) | 0.456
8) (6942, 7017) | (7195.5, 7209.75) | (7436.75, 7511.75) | 0.403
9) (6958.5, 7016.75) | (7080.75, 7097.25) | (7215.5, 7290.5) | 0.191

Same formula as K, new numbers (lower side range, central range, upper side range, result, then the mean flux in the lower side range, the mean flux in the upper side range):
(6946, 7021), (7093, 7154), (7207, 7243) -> 0.22 mag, 19.1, 18.6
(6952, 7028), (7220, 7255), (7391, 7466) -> 0.23 mag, 19.2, 28.1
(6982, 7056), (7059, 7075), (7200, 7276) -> 0.11 mag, 21.1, 19.5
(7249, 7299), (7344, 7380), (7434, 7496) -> -0.05 mag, 22.3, 28.7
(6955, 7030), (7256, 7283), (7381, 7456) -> 0.13 mag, 19.4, 28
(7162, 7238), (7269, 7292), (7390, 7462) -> -0.07 mag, 17.3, 28.1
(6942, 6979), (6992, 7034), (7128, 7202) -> -0.16 mag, 18.3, 15.4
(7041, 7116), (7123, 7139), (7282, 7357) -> 0.46 mag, 18.8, 24.8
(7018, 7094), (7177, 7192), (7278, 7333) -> 0.27 mag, 20.4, 24.1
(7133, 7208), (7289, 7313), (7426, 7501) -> -0.12 mag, 15.6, 28.8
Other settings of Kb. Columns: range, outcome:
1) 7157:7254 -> 17.6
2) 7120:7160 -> 14.2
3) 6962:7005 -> 18.9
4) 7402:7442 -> 28.2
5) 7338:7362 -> 25.9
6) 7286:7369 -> 25.1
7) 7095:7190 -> 15.6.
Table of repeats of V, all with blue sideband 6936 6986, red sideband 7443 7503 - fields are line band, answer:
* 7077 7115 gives 0.23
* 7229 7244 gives 0.22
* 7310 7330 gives 0.02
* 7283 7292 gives 0.09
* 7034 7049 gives -0.22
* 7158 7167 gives 0.46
